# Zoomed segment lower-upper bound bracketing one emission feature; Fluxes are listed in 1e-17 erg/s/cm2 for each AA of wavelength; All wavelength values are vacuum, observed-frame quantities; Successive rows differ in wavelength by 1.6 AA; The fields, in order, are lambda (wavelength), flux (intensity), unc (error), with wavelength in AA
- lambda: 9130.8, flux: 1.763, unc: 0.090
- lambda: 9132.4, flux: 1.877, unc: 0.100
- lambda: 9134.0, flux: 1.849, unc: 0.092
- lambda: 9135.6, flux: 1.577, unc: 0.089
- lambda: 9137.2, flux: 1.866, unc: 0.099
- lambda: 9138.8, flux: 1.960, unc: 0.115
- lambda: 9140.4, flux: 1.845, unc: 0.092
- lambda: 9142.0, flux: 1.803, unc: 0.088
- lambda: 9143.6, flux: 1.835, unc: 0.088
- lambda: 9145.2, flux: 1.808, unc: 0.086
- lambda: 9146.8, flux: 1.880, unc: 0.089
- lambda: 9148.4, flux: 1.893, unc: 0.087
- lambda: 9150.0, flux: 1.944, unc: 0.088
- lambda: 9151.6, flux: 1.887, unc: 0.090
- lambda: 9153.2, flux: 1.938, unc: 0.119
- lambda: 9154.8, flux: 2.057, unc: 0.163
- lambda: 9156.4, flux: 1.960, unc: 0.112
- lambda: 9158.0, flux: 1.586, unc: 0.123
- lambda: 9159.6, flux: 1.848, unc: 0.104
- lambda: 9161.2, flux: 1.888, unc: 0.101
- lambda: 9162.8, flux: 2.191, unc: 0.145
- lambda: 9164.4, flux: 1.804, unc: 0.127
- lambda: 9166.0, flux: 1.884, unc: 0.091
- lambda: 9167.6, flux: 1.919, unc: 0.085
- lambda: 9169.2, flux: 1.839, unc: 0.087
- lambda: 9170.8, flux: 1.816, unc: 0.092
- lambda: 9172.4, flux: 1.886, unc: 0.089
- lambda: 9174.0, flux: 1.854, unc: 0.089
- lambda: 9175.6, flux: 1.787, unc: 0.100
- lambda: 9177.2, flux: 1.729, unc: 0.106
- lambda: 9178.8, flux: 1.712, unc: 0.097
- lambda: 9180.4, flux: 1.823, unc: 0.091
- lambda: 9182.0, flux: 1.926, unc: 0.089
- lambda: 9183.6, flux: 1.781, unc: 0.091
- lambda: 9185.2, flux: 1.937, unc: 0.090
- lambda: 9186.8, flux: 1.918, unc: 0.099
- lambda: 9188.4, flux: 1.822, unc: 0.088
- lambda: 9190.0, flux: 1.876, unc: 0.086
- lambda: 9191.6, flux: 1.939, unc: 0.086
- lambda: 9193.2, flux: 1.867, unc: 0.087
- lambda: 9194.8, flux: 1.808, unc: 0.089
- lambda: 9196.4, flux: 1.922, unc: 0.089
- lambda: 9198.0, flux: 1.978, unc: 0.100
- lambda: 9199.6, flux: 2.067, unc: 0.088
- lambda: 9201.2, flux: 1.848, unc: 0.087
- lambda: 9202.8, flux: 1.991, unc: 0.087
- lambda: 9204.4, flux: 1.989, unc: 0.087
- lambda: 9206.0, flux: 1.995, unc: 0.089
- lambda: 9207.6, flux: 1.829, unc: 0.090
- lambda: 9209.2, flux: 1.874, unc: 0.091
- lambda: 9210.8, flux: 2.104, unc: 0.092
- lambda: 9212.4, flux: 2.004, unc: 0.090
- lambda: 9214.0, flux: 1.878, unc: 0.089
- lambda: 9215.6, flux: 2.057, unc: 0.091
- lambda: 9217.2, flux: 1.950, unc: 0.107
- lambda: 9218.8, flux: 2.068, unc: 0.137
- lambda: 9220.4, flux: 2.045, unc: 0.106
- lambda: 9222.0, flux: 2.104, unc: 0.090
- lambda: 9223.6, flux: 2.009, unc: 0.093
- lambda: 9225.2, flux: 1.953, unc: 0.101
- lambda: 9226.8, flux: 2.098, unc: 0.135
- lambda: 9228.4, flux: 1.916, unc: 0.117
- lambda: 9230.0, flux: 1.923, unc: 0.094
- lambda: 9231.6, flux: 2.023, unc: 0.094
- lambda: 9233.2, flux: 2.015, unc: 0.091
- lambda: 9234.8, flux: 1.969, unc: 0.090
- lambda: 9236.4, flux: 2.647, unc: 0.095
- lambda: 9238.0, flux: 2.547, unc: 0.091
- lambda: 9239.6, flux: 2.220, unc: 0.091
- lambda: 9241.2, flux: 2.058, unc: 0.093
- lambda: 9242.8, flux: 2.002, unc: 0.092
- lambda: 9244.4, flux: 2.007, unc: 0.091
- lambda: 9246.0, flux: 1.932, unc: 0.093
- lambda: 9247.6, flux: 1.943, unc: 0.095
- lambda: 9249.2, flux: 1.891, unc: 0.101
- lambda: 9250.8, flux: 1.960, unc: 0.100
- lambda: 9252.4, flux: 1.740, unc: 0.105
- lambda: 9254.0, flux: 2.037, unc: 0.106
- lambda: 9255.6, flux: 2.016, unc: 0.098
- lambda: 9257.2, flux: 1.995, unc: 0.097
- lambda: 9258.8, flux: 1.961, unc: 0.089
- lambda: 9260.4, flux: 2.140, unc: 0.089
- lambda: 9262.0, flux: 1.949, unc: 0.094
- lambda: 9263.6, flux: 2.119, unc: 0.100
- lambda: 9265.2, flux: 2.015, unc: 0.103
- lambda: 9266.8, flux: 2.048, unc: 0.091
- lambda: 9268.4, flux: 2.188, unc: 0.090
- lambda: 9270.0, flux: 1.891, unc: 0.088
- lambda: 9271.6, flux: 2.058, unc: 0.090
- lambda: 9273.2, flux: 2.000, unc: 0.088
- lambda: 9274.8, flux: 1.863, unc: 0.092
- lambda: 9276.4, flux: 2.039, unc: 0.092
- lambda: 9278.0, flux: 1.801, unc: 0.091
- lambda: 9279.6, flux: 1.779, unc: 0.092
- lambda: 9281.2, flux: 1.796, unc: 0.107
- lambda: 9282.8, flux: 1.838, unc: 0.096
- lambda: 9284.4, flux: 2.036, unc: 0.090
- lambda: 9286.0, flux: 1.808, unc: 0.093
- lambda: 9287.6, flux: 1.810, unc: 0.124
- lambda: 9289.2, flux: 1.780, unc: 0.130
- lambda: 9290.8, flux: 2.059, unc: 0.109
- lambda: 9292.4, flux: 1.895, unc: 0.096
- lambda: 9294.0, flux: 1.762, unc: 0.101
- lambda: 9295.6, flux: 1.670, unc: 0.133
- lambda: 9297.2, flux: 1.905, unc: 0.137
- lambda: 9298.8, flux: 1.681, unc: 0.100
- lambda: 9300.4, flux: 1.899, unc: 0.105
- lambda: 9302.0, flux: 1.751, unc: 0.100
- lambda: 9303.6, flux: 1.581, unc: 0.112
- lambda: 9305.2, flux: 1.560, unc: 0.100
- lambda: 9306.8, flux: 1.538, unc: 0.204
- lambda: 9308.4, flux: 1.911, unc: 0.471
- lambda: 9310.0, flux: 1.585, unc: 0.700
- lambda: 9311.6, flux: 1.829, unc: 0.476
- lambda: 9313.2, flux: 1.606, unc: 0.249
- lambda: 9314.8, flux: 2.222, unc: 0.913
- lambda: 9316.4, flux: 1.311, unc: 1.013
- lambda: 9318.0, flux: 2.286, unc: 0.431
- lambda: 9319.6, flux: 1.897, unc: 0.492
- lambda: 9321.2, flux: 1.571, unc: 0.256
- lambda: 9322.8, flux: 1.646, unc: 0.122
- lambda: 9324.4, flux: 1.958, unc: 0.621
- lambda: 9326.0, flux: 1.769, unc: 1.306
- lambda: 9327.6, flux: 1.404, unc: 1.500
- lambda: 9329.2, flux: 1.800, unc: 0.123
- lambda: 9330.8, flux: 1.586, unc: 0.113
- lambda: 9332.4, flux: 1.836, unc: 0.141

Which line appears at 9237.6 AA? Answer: Hgamma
